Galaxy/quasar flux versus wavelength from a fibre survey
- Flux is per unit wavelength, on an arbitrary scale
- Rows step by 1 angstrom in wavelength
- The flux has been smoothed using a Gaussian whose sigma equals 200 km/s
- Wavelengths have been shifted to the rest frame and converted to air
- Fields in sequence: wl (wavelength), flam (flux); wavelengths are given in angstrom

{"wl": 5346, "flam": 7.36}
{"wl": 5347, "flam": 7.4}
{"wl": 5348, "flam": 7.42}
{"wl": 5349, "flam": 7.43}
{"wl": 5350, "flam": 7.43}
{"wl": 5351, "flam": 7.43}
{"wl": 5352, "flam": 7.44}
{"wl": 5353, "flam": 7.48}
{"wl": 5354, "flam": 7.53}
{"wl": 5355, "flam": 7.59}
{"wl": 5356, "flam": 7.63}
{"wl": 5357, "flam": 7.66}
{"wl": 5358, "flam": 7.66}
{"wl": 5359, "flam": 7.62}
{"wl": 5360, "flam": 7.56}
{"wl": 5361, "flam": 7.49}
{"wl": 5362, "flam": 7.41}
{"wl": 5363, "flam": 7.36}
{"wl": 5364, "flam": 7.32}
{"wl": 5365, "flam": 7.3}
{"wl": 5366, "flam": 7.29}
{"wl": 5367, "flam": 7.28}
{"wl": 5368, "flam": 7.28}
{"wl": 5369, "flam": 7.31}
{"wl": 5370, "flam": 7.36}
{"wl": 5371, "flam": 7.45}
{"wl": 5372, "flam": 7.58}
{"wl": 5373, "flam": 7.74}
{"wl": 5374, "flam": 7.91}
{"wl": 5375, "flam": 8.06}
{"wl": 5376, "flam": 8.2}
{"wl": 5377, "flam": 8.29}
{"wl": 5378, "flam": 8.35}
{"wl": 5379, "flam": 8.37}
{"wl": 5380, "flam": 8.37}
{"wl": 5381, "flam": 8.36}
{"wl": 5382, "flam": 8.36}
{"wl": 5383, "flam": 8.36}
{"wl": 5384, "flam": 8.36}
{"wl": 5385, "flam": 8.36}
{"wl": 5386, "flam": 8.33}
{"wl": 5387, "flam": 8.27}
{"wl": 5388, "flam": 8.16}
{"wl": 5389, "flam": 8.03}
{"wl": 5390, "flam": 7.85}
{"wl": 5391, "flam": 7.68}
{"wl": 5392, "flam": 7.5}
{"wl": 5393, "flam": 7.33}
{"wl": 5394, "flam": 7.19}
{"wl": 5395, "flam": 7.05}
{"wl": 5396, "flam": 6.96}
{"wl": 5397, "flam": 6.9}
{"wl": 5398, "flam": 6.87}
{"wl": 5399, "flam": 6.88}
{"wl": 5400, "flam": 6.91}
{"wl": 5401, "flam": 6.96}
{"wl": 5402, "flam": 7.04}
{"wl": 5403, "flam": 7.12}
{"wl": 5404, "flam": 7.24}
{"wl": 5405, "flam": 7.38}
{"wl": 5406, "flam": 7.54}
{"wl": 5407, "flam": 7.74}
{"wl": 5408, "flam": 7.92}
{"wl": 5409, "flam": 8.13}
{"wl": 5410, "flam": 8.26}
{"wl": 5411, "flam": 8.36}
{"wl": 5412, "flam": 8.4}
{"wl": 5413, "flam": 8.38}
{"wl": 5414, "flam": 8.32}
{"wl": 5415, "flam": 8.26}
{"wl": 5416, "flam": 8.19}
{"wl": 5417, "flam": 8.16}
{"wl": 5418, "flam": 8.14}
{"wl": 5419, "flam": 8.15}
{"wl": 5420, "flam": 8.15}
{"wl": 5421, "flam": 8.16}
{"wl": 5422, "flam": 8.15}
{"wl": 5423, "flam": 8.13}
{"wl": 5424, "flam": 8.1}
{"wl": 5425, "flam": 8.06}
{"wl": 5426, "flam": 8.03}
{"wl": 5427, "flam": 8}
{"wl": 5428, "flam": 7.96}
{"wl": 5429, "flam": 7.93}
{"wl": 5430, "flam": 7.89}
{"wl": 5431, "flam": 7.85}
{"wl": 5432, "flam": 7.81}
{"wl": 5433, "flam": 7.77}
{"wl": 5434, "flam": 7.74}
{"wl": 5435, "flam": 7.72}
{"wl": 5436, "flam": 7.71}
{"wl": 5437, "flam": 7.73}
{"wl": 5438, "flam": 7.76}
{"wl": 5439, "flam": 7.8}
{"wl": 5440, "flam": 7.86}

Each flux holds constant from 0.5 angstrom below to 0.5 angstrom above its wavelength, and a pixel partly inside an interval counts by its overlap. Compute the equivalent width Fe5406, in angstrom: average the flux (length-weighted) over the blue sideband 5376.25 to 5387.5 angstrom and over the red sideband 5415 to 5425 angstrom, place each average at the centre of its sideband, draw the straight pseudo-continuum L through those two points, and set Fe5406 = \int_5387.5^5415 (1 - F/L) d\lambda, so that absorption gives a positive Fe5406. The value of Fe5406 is 2.2 angstrom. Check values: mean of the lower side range 8.34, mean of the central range 7.57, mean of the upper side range 8.15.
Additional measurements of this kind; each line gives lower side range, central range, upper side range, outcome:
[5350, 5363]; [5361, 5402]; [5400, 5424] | 0.19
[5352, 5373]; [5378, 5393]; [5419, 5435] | -0.98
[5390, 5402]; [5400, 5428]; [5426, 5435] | -1.50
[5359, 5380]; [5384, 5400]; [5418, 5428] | 0.57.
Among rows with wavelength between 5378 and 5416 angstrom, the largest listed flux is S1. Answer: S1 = 8.4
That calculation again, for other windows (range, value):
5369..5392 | 8.37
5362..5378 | 8.35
